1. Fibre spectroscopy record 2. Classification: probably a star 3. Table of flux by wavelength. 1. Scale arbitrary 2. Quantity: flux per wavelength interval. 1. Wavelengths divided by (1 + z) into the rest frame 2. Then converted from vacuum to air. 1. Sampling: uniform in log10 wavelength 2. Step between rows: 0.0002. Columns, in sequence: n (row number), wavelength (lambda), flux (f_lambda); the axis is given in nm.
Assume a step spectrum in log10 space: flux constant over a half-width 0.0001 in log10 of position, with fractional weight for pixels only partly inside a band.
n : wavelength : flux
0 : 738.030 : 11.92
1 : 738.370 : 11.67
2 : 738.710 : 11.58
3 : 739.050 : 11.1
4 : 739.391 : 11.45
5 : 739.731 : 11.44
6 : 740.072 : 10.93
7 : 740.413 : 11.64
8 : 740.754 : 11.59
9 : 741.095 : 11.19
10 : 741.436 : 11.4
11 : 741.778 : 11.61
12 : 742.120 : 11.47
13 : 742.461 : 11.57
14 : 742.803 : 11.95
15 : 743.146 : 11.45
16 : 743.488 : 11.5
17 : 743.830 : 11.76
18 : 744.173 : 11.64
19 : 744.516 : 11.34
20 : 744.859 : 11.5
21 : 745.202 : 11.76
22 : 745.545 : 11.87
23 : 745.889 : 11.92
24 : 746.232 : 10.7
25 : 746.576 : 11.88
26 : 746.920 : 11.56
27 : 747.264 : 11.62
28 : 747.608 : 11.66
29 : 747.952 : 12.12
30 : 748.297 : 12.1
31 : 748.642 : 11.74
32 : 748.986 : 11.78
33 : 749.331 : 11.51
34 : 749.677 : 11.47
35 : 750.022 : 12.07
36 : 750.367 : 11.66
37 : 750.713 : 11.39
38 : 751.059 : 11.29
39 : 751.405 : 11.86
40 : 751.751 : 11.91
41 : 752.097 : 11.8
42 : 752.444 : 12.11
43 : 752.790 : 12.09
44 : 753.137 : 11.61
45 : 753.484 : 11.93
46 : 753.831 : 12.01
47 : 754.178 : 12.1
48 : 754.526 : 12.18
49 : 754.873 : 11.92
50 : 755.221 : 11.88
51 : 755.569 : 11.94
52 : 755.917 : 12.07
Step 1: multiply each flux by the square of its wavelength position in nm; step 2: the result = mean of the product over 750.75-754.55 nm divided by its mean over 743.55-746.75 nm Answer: 1.04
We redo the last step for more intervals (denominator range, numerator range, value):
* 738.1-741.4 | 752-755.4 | 1.09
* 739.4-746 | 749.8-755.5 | 1.05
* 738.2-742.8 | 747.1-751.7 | 1.05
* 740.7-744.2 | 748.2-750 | 1.03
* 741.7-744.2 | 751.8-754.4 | 1.06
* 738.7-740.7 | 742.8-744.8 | 1.03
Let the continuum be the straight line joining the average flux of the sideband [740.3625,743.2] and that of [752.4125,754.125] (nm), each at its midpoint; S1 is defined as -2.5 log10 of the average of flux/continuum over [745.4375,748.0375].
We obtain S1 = 0.01 mag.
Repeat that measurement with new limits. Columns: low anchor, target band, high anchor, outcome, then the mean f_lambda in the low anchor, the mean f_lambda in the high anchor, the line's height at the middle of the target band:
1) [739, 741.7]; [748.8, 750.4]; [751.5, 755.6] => 0.007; 11.4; 12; 11.8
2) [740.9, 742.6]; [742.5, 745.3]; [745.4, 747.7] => -0.008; 11.5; 11.6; 11.5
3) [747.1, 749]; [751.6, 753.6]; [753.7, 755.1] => 0.007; 11.8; 12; 12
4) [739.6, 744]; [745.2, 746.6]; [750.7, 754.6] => 0.005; 11.5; 11.9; 11.6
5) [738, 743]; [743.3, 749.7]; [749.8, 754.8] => 0.002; 11.5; 11.9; 11.7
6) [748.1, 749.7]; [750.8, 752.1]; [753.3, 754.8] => 0.019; 11.7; 12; 11.9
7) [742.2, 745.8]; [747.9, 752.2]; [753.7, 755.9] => 0.010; 11.6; 12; 11.8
